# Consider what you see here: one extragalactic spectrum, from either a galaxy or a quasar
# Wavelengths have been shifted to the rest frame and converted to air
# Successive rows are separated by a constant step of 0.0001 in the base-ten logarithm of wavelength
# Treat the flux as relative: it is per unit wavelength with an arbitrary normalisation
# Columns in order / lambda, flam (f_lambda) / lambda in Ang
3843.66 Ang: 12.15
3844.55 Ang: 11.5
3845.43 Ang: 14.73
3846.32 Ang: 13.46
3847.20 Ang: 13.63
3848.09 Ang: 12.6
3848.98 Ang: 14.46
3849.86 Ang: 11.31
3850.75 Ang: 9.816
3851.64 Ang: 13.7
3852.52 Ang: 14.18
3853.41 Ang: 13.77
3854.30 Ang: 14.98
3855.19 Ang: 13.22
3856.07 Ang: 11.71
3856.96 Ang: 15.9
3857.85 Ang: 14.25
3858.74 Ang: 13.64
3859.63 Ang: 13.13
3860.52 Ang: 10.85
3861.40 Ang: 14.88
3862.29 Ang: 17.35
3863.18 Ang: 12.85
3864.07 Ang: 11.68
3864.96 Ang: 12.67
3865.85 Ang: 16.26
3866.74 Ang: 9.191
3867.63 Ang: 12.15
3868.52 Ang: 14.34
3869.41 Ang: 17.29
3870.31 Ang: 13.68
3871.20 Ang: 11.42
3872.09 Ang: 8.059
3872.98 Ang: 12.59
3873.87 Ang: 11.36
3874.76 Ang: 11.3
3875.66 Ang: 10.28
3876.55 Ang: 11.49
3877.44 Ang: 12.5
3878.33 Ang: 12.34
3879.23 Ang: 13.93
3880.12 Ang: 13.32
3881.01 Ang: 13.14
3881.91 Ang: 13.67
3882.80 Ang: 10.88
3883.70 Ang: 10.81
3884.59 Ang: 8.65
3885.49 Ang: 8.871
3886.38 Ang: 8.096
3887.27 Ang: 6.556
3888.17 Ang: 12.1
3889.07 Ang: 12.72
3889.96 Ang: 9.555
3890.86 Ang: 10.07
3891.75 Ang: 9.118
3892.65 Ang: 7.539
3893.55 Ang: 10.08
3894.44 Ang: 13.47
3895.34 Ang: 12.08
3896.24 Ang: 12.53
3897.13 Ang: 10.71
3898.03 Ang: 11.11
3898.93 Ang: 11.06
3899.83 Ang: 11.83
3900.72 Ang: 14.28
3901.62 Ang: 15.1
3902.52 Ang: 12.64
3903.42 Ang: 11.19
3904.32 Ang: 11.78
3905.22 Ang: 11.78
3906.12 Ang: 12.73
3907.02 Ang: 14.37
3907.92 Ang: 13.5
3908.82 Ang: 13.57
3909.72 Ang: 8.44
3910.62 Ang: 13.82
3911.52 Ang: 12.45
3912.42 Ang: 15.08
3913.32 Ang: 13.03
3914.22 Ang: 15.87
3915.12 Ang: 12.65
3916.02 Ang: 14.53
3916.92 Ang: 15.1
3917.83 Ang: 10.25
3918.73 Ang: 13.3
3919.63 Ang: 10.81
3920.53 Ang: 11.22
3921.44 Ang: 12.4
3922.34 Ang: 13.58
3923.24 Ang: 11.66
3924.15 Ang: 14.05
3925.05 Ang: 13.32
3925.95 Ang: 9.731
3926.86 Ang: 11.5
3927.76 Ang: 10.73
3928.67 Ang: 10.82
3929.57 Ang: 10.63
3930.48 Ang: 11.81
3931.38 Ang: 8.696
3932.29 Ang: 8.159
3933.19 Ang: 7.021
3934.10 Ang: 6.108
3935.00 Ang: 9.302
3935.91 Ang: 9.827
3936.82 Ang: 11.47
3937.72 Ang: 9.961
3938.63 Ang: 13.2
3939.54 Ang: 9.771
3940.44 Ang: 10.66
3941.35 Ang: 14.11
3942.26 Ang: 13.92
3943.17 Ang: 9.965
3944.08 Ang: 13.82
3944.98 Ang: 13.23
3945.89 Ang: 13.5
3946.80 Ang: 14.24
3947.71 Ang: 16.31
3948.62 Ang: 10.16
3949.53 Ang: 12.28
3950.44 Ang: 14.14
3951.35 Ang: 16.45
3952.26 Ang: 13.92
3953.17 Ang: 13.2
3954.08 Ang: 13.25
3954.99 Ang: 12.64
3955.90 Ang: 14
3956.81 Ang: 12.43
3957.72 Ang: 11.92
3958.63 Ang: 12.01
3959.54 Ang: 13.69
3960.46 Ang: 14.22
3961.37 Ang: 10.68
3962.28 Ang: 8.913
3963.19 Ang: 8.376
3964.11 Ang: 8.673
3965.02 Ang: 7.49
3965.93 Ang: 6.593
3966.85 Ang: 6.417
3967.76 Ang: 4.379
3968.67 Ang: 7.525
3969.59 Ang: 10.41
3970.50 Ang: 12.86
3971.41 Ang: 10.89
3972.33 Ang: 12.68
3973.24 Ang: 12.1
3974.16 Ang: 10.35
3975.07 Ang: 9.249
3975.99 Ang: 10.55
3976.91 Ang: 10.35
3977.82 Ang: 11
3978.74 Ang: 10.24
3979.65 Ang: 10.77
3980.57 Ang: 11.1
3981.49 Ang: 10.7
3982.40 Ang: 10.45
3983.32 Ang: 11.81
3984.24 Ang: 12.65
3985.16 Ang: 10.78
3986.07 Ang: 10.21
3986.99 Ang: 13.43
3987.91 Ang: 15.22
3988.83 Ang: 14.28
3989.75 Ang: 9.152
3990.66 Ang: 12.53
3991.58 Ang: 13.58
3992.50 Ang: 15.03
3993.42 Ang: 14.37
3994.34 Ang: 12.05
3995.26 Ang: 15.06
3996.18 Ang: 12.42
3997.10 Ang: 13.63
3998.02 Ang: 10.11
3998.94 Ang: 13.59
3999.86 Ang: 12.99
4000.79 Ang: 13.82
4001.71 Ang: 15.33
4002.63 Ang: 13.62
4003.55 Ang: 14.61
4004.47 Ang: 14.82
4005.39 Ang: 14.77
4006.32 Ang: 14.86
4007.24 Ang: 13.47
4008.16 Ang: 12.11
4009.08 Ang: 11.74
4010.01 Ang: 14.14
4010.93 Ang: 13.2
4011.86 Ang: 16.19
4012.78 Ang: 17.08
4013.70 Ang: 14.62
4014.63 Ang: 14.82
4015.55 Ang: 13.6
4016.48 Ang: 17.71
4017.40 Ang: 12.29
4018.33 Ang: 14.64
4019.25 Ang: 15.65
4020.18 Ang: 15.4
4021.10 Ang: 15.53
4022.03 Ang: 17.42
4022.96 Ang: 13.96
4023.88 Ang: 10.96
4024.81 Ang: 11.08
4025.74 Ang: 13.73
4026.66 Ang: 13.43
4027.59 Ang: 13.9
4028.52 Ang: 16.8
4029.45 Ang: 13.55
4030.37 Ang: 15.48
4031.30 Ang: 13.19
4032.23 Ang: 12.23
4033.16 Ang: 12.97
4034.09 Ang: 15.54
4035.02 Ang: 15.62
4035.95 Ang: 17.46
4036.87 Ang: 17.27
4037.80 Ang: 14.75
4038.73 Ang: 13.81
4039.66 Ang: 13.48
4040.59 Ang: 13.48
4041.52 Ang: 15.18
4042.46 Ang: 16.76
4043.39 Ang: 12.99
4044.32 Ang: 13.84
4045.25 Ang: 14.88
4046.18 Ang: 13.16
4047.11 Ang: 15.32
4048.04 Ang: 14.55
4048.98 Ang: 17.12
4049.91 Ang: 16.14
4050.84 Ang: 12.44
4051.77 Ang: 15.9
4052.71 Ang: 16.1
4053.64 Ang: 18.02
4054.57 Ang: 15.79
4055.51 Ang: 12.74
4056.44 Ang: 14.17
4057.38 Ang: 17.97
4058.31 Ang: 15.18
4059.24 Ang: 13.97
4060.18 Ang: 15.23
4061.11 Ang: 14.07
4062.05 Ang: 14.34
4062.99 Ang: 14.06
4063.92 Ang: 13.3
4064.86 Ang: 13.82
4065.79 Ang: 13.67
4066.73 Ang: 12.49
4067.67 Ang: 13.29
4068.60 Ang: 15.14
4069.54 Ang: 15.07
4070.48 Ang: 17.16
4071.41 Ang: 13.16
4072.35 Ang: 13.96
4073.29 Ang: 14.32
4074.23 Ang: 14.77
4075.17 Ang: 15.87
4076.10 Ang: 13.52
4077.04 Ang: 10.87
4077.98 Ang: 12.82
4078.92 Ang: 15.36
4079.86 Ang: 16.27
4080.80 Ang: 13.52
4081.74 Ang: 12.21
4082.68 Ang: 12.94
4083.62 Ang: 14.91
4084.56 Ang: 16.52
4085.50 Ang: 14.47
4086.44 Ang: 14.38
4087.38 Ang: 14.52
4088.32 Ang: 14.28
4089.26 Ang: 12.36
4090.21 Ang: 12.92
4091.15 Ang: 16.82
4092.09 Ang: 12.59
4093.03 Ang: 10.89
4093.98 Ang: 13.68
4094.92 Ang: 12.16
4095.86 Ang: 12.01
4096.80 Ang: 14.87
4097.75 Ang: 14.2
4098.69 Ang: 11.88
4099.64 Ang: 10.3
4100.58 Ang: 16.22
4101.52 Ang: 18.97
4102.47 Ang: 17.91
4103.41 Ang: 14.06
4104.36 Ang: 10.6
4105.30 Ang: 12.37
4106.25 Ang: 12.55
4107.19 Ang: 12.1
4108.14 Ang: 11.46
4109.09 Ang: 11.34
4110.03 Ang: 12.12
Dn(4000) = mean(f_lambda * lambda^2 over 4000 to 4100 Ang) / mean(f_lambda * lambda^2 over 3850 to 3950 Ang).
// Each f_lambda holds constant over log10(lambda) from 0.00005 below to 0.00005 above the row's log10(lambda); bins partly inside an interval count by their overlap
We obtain 1.3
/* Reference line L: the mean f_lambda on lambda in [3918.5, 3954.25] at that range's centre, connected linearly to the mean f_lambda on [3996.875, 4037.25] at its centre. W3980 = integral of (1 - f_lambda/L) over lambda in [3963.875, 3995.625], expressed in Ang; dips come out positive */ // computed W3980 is 5.23 Ang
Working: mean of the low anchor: 11.8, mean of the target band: 11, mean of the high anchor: 14.3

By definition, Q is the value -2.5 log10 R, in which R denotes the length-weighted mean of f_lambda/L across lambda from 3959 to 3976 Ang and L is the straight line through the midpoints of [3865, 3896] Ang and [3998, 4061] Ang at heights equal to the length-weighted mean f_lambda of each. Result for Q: 0.33 mag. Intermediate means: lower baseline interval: 11.5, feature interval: 9.78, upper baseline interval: 14.6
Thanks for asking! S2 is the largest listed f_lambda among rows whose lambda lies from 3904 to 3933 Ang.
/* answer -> 15.87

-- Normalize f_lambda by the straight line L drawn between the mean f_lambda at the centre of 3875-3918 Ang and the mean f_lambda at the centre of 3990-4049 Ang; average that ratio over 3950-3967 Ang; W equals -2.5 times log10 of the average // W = 0.13 mag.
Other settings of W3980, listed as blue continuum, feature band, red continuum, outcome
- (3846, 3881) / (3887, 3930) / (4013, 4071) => 4.37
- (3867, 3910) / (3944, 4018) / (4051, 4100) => 2.87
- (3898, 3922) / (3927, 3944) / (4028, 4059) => 3.55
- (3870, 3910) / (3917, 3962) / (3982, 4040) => 1.93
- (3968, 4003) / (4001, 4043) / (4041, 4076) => -3.59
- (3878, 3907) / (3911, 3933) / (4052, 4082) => -0.32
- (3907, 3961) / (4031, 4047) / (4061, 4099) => -1.32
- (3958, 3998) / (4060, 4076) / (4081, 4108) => -1.47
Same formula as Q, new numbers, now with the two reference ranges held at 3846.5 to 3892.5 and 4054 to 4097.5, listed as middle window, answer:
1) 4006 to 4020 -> -0.07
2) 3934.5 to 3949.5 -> 0.07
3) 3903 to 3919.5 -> -0.03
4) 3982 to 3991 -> 0.11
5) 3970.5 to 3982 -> 0.21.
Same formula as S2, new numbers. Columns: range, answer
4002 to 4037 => 17.71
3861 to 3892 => 17.35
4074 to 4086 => 16.52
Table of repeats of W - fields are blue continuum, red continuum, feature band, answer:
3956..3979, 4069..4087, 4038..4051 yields -0.12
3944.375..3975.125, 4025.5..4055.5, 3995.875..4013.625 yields -0.04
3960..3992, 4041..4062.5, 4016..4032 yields -0.08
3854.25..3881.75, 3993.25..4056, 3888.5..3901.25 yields 0.18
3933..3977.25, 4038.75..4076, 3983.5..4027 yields -0.07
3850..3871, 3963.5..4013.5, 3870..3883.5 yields 0.11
